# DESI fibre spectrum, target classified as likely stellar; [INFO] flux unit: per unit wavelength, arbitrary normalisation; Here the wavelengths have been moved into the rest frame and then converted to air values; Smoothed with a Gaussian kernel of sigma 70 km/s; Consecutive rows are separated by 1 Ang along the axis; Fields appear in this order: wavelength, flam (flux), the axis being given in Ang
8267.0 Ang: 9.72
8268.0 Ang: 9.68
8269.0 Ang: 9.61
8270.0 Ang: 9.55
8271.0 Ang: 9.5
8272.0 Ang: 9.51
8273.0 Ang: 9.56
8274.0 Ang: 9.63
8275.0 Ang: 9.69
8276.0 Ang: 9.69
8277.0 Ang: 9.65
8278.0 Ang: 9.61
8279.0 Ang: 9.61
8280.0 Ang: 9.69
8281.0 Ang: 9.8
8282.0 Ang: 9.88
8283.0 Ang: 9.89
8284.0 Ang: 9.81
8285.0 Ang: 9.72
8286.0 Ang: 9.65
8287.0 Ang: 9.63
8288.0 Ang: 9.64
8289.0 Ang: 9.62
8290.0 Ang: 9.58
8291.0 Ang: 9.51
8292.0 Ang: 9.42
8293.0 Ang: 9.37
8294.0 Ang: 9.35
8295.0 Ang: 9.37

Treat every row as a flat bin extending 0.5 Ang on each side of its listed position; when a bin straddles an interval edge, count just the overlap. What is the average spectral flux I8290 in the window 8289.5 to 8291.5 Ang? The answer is 9.54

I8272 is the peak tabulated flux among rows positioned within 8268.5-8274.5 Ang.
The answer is 9.63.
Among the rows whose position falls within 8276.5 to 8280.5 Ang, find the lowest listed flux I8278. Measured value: 9.61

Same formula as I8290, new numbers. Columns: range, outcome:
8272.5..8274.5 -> 9.6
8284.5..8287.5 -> 9.67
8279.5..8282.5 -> 9.79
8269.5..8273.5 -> 9.53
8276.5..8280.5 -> 9.64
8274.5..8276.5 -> 9.69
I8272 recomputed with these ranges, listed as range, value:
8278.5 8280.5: 9.69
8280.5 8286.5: 9.89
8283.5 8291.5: 9.81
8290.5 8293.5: 9.51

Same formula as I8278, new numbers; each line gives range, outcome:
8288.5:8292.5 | 9.42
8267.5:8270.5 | 9.55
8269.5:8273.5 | 9.5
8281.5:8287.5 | 9.63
